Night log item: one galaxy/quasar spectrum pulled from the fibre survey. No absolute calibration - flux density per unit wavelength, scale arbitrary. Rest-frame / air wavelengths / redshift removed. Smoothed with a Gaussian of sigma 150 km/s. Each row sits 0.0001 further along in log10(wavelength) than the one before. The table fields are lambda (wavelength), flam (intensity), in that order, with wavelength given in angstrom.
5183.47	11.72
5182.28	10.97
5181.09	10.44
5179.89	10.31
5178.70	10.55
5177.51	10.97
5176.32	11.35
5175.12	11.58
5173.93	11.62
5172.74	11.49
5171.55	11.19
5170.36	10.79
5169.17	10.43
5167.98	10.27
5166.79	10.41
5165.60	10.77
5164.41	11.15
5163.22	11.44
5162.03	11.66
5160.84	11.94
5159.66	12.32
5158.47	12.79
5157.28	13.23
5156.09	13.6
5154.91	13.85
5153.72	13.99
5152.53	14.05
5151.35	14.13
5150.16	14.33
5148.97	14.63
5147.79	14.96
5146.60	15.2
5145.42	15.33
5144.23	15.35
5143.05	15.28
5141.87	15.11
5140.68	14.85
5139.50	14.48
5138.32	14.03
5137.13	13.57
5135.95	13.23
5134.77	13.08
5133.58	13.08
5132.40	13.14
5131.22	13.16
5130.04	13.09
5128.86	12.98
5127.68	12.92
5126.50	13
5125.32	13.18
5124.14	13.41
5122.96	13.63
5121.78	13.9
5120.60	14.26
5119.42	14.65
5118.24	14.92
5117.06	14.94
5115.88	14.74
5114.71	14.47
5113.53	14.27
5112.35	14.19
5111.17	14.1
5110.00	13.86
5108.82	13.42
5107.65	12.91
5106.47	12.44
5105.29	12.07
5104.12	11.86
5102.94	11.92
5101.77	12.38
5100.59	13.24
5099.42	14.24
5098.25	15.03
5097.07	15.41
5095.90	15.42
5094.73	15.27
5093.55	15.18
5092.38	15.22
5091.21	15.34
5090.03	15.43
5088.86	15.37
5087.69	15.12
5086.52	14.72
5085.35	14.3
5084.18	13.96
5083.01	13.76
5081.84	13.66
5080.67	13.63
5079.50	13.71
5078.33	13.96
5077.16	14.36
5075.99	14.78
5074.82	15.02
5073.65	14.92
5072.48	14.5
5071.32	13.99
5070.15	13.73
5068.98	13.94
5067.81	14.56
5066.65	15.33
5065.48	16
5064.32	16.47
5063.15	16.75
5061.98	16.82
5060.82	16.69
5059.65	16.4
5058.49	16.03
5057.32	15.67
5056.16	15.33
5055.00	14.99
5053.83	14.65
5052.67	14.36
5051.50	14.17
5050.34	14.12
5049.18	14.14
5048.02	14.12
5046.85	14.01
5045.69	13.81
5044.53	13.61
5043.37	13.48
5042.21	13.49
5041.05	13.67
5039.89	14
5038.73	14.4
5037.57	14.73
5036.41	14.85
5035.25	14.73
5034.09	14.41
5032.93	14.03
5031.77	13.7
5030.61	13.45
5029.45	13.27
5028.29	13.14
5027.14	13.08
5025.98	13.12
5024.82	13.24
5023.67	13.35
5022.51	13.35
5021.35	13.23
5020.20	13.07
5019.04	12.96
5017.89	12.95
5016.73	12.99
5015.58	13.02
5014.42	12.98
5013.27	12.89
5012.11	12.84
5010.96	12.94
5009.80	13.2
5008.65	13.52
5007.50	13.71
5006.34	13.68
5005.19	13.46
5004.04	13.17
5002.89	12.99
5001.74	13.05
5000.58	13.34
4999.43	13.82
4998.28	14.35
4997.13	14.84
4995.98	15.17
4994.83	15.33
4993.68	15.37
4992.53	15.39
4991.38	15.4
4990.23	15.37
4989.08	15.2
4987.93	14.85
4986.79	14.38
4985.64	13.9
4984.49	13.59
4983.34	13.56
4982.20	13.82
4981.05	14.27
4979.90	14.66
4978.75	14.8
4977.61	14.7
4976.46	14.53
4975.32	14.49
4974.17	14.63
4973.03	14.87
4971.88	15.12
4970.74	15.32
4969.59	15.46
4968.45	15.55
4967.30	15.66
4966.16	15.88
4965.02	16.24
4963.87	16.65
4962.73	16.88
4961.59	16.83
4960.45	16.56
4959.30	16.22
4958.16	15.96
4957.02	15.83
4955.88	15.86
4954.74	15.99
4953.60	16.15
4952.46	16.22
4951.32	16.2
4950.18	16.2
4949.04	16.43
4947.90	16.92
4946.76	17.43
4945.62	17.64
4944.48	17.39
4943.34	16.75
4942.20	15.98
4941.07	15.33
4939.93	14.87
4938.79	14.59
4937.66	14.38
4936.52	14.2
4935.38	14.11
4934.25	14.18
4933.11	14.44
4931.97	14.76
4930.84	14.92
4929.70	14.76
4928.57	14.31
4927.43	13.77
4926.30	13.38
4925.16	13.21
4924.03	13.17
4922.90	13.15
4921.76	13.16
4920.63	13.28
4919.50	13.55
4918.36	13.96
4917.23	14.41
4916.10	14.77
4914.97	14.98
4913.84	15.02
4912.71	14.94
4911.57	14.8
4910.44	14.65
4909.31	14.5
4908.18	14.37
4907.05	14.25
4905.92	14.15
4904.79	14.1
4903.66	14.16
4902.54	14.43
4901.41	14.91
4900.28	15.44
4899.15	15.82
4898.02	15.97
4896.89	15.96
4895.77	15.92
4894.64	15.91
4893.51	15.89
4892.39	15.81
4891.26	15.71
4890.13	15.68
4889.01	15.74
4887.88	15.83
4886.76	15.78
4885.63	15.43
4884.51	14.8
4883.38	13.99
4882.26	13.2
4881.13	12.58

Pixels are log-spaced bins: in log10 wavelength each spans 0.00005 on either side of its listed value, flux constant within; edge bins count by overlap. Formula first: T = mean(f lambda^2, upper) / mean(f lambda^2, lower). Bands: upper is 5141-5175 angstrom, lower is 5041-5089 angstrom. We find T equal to 0.91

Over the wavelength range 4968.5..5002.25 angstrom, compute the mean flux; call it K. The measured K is 14.6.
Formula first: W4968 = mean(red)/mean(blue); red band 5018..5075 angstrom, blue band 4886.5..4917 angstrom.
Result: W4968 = 0.95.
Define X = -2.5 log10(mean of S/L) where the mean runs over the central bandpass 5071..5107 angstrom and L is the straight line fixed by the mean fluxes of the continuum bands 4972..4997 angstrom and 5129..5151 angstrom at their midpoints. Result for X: 0.01 mag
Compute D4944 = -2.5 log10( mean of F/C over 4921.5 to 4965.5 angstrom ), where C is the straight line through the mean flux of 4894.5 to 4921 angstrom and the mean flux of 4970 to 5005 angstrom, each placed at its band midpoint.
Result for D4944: -0.06 mag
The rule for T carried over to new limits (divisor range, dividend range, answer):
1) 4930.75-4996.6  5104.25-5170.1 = 0.93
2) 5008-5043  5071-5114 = 1.08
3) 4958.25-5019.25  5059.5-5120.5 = 1.04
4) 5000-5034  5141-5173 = 1.03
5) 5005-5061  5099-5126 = 1.01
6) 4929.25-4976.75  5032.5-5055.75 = 0.94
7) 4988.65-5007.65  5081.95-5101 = 1.07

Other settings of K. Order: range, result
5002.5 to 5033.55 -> 13.2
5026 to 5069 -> 14.6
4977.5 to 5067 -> 14.2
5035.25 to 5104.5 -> 14.6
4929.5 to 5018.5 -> 14.9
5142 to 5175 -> 12.8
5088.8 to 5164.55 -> 13.8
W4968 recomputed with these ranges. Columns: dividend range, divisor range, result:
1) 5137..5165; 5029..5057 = 0.97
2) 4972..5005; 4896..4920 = 0.98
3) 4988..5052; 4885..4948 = 0.93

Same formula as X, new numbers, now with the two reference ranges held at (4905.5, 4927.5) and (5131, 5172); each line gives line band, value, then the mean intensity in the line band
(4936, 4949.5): -0.146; 16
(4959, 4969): -0.171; 16.3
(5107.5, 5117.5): -0.066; 14.2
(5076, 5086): -0.042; 14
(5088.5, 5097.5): -0.146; 15.3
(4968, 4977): -0.085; 15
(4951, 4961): -0.158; 16.1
